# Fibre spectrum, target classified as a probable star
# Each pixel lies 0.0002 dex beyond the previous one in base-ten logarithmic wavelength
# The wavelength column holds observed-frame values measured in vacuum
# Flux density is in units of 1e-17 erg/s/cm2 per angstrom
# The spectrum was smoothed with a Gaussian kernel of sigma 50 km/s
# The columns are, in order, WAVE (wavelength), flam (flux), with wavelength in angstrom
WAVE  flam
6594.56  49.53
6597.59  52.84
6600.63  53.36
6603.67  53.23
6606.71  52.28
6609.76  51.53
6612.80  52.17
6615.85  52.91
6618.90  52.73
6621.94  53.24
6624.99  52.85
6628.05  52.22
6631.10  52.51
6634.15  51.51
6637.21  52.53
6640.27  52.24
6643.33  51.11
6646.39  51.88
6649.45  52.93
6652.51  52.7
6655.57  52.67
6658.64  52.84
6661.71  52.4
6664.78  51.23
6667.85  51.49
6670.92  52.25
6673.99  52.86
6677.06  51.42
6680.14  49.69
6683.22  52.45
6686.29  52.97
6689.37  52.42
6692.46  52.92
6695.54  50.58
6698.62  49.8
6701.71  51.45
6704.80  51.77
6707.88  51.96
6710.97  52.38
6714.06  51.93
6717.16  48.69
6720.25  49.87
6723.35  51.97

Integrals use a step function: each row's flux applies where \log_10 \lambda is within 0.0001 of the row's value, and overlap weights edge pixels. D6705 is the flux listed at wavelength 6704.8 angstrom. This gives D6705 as 51.77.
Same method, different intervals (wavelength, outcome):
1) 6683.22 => 52.45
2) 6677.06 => 51.42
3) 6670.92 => 52.25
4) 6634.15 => 51.51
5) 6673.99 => 52.86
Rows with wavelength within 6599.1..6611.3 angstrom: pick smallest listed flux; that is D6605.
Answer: 51.53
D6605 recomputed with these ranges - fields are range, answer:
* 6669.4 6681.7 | 49.69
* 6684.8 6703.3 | 49.8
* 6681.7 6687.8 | 52.45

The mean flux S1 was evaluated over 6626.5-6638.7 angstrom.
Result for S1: 52.2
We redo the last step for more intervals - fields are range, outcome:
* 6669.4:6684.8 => 51.8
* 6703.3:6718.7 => 51.4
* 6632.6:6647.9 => 51.8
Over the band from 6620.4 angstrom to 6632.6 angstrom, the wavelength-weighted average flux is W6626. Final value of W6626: 52.7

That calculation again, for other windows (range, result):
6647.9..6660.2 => 52.8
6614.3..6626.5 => 52.9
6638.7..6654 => 52.2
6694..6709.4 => 51.1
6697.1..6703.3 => 50.6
